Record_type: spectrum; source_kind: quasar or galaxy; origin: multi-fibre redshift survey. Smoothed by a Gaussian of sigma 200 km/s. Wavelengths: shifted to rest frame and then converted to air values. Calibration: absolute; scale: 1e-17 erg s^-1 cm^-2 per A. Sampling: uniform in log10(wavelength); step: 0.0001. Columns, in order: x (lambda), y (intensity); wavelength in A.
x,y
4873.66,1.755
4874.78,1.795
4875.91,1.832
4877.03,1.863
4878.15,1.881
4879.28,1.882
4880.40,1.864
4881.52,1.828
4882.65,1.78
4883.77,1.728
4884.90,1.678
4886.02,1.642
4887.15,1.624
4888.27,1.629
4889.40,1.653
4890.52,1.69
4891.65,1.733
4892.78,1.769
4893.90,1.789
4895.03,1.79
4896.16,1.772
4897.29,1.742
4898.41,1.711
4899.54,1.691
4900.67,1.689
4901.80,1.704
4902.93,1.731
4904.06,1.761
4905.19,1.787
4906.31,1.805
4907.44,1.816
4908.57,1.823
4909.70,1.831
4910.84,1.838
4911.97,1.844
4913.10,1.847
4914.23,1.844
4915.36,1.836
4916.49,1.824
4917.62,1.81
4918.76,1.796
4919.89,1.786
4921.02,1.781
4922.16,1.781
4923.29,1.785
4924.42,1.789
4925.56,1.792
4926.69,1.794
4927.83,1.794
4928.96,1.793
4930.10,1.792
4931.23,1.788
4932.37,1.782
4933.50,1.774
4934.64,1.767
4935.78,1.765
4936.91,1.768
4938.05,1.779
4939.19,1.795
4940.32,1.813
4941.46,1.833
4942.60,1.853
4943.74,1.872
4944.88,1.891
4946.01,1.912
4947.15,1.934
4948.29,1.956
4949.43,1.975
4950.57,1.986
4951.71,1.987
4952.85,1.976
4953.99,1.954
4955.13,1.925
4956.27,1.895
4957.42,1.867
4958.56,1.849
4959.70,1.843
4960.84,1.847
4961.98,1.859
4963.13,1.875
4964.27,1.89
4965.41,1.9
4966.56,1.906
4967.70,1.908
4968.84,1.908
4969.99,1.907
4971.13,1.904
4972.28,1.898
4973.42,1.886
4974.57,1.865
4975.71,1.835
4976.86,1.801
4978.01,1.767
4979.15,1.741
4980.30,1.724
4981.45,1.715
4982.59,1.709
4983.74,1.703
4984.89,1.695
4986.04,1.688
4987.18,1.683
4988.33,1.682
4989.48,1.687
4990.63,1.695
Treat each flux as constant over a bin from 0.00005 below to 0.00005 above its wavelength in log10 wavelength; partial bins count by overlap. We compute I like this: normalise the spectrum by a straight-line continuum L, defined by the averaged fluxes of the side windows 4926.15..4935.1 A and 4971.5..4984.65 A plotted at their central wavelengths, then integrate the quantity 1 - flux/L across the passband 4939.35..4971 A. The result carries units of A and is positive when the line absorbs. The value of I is -2.0 A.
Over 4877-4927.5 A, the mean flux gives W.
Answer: 1.77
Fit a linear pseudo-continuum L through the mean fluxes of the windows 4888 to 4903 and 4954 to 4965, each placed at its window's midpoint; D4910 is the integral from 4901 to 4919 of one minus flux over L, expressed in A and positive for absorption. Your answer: -0.5 A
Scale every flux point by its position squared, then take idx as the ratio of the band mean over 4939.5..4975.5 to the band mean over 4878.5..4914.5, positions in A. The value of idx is 1.1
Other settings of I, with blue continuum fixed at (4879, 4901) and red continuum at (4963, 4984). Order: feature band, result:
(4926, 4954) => -0.9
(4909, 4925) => -0.4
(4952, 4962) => -0.4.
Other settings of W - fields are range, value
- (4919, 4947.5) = 1.81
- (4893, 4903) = 1.74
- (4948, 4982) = 1.88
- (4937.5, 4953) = 1.9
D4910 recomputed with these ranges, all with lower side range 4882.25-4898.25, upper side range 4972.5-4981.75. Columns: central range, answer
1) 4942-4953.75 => -1.1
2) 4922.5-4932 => -0.2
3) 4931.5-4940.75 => -0.1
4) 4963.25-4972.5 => -0.6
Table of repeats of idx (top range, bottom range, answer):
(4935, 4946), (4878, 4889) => 1.07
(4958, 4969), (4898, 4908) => 1.10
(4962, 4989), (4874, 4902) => 1.07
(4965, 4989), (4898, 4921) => 1.03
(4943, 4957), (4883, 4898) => 1.16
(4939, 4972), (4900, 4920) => 1.08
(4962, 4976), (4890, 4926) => 1.09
